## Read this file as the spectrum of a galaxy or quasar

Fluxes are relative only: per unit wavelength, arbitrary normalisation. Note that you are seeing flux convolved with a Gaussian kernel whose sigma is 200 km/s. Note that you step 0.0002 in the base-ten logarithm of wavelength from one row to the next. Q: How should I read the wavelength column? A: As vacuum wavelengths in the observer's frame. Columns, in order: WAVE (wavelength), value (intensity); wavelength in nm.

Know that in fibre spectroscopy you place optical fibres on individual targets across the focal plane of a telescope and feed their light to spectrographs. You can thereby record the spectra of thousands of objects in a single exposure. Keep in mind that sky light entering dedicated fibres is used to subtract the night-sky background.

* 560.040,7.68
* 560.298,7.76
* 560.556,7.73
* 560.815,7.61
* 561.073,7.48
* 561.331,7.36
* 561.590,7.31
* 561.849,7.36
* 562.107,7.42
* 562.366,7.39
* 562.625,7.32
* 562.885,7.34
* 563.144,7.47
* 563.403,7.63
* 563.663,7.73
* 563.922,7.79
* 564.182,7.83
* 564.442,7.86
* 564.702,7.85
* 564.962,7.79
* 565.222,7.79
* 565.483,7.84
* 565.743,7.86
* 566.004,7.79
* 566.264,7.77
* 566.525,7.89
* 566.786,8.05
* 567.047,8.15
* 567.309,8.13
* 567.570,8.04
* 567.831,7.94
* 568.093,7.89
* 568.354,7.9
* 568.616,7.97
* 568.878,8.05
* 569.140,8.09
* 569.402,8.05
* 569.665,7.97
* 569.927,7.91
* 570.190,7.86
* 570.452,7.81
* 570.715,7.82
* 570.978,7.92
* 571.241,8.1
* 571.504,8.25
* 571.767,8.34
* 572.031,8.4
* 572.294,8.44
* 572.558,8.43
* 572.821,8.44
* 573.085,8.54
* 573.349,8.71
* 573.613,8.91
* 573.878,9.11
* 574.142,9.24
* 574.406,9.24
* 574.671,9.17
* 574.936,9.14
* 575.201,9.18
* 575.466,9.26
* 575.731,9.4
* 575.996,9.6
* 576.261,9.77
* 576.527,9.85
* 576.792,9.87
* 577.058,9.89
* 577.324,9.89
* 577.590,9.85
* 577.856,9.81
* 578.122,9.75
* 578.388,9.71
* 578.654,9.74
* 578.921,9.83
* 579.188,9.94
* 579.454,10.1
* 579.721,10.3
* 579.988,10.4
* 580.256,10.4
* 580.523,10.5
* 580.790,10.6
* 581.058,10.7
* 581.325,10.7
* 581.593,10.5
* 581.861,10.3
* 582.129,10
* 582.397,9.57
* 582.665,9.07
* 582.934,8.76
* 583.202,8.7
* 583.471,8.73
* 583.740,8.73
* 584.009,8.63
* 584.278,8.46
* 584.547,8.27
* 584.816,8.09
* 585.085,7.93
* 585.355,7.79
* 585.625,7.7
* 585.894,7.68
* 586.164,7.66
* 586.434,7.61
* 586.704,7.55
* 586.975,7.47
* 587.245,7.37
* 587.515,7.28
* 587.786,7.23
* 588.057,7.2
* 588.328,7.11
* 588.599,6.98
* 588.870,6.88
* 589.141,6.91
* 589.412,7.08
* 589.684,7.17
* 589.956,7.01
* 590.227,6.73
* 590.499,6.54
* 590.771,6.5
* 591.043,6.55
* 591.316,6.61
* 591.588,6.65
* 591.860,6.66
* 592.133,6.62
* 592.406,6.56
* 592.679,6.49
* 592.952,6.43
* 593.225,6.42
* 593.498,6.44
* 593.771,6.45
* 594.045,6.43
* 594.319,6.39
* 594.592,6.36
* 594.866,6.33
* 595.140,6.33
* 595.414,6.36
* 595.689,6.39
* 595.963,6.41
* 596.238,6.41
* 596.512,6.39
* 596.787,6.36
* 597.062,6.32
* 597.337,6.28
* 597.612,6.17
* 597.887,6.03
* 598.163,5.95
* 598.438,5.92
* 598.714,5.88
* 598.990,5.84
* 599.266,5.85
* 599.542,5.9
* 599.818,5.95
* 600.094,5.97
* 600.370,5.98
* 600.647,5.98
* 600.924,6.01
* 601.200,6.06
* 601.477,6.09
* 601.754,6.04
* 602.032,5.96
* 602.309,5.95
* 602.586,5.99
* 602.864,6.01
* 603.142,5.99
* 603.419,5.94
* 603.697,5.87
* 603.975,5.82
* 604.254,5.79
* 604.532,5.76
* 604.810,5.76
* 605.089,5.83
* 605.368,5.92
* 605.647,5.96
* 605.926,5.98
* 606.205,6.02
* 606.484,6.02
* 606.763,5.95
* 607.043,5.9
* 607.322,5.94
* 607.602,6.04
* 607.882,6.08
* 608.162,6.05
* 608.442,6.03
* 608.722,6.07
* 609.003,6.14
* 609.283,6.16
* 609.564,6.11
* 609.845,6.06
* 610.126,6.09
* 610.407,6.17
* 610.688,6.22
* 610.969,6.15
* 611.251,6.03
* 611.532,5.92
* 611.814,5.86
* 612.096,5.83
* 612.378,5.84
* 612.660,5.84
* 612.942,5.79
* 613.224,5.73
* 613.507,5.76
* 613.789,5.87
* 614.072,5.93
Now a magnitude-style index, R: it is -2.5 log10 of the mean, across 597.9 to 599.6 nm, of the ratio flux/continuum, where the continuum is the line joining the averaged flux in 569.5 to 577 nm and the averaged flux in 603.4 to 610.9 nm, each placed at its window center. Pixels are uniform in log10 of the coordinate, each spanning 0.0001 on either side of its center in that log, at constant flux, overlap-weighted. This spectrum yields 0.13 mag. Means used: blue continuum 8.75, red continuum 5.99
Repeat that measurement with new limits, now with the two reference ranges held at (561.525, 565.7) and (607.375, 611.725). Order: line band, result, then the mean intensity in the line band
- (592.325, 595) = 0.03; 6.43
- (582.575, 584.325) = -0.25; 8.73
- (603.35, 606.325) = 0.07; 5.87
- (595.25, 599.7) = 0.06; 6.15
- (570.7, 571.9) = -0.11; 8.11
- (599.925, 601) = 0.07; 5.98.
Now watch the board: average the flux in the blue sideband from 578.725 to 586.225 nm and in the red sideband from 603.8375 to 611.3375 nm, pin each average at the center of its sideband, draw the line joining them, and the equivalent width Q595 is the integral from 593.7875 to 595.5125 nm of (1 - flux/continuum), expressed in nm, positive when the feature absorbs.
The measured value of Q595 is 0.30 nm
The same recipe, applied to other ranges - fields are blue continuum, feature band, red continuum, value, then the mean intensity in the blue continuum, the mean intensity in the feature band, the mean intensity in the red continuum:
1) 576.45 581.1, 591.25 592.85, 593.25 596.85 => 0.11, 10.1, 6.59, 6.39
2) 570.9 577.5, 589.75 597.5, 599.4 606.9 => 0.52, 9.02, 6.48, 5.94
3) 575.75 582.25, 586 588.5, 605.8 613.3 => 0.44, 10.1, 7.38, 6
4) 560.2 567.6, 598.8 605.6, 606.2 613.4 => 0.38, 7.7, 5.93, 6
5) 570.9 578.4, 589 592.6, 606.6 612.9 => 0.45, 9.11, 6.73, 6.02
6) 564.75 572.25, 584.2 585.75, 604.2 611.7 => -0.19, 7.98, 8.03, 6.01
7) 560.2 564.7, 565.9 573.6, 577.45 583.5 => 0.37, 7.56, 8.11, 9.93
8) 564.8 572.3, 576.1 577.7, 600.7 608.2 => -0.50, 7.99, 9.85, 5.95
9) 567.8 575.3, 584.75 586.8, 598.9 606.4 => -0.14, 8.38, 7.74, 5.94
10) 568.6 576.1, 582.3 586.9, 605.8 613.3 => -0.33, 8.54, 8.27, 6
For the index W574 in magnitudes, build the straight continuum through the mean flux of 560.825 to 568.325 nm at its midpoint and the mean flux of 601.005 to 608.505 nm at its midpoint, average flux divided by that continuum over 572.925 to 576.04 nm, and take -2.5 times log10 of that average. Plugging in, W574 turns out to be -0.24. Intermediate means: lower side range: 7.72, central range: 9.1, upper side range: 5.95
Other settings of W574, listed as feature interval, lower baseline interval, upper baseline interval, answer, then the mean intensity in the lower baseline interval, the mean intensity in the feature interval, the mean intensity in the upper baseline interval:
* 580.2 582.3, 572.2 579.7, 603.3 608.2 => -0.19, 9.41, 10.5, 5.92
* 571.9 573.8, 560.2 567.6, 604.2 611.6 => -0.17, 7.7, 8.57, 6.01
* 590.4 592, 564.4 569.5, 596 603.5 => -0.01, 7.94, 6.59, 6.05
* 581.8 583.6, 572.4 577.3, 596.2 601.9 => -0.13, 9.22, 9.26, 6.06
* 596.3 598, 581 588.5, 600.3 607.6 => 0.09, 8.42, 6.27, 5.94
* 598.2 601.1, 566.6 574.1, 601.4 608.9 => 0.07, 8.2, 5.93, 5.95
